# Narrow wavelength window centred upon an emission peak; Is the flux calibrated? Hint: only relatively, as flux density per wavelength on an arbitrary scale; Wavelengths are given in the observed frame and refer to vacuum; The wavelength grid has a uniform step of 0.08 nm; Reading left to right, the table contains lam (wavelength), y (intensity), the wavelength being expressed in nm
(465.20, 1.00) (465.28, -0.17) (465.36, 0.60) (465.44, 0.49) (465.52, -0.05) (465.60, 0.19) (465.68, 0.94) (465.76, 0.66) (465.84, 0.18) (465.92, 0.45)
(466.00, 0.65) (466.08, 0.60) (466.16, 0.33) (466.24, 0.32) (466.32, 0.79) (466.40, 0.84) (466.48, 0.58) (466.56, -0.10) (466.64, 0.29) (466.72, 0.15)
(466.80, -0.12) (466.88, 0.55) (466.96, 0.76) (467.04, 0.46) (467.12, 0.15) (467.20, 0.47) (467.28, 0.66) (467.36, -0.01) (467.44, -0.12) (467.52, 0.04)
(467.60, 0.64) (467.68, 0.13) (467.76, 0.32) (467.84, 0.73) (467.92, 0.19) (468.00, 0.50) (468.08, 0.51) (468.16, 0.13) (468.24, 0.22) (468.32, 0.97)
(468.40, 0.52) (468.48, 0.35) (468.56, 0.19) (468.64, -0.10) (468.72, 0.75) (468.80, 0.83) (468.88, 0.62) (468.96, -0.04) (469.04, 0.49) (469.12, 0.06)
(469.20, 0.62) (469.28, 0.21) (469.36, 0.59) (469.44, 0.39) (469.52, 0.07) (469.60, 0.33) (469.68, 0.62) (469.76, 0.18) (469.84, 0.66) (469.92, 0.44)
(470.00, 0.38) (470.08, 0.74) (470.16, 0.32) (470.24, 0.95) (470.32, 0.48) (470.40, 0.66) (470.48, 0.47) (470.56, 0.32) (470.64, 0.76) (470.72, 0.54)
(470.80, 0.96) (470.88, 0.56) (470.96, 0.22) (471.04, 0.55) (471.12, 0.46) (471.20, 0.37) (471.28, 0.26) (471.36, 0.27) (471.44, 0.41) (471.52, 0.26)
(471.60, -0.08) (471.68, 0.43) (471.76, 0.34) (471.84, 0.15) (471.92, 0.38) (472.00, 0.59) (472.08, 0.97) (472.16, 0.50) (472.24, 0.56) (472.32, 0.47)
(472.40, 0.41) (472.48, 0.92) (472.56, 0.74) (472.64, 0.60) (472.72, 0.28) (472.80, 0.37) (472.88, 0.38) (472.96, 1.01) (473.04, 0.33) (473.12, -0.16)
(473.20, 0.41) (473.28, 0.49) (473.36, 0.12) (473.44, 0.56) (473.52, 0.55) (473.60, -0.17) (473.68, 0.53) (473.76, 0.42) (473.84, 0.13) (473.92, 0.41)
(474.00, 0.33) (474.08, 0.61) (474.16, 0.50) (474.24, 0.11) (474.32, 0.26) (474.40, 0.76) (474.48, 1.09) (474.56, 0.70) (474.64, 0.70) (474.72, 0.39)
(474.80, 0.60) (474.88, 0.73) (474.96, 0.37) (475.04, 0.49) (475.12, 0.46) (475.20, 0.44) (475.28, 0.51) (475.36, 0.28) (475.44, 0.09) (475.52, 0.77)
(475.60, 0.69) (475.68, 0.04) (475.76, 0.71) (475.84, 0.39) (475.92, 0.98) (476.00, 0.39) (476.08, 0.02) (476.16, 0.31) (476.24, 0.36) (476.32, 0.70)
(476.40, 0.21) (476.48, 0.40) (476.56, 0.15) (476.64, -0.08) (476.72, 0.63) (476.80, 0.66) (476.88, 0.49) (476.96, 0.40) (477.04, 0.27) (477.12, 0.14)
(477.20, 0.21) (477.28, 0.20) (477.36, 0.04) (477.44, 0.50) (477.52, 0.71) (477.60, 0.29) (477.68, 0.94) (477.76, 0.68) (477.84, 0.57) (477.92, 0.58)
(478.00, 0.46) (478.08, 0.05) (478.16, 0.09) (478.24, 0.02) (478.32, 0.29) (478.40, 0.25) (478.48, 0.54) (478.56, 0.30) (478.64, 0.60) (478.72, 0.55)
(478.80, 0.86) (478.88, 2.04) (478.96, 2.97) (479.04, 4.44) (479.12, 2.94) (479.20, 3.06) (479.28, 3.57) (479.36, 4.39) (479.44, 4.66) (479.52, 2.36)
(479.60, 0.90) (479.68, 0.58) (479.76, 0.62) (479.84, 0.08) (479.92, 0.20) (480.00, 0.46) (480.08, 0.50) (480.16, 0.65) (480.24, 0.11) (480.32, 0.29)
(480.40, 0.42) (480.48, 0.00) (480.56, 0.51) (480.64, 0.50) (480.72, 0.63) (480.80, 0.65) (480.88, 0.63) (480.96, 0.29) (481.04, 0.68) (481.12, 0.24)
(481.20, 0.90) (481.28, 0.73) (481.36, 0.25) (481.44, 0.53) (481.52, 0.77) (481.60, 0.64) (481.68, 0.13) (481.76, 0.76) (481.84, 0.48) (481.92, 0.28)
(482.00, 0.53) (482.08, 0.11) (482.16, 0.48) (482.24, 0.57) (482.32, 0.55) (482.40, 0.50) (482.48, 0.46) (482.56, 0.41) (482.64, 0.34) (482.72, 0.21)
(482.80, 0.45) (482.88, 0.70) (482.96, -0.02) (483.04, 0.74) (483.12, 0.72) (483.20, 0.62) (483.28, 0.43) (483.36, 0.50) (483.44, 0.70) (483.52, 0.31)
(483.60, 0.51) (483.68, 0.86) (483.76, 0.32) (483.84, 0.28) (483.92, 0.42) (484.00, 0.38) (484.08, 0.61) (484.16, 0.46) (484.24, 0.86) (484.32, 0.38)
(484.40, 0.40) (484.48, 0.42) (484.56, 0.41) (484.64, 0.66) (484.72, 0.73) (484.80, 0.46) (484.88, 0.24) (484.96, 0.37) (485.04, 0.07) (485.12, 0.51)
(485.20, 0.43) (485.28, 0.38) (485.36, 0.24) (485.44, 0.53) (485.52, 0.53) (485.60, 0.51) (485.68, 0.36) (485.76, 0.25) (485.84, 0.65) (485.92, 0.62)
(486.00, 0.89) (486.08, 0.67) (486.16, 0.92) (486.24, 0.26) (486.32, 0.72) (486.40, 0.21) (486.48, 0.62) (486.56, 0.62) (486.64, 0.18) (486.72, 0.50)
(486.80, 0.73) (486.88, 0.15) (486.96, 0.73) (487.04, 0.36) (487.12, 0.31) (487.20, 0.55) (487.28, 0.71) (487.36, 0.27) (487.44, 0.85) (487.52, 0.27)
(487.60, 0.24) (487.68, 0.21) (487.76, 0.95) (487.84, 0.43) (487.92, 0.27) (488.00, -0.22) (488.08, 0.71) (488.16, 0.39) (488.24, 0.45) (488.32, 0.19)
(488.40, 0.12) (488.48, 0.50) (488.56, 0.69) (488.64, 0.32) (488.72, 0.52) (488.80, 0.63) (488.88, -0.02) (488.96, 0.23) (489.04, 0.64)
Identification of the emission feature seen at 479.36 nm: [O II]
